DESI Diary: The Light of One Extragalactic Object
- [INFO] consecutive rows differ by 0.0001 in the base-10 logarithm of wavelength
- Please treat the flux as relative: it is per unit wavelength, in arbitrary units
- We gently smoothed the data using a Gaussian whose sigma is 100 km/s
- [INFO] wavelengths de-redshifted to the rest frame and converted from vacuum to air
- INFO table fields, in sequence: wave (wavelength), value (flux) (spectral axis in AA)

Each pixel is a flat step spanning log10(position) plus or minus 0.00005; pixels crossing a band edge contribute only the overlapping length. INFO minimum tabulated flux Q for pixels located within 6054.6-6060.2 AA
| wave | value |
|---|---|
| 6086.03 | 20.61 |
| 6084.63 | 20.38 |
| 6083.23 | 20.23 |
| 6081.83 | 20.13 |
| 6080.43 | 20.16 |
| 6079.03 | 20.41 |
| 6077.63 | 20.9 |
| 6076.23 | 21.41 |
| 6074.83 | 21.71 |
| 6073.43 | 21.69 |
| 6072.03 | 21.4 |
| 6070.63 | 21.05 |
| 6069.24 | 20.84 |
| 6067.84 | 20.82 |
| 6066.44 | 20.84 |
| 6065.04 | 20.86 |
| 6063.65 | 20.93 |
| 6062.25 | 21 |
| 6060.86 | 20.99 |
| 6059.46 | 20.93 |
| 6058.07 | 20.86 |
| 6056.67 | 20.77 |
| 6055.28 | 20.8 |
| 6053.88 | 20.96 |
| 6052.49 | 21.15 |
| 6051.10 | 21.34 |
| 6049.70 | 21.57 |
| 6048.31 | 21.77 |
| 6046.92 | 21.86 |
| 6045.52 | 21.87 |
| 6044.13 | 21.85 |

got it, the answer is 20.77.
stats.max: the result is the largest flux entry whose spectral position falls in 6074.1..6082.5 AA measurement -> 21.71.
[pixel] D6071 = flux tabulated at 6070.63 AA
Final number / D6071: 21.05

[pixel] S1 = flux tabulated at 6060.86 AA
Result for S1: 20.99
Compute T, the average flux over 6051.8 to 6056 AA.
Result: 21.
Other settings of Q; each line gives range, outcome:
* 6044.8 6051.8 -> 21.34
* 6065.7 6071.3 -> 20.82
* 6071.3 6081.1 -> 20.16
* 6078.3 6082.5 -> 20.13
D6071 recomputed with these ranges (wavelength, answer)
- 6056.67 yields 20.77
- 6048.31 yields 21.77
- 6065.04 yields 20.86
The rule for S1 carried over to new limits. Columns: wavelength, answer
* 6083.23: 20.23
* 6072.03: 21.4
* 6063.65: 20.93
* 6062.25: 21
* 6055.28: 20.8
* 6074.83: 21.71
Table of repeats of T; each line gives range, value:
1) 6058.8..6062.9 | 21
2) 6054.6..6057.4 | 20.8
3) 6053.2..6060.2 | 20.8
